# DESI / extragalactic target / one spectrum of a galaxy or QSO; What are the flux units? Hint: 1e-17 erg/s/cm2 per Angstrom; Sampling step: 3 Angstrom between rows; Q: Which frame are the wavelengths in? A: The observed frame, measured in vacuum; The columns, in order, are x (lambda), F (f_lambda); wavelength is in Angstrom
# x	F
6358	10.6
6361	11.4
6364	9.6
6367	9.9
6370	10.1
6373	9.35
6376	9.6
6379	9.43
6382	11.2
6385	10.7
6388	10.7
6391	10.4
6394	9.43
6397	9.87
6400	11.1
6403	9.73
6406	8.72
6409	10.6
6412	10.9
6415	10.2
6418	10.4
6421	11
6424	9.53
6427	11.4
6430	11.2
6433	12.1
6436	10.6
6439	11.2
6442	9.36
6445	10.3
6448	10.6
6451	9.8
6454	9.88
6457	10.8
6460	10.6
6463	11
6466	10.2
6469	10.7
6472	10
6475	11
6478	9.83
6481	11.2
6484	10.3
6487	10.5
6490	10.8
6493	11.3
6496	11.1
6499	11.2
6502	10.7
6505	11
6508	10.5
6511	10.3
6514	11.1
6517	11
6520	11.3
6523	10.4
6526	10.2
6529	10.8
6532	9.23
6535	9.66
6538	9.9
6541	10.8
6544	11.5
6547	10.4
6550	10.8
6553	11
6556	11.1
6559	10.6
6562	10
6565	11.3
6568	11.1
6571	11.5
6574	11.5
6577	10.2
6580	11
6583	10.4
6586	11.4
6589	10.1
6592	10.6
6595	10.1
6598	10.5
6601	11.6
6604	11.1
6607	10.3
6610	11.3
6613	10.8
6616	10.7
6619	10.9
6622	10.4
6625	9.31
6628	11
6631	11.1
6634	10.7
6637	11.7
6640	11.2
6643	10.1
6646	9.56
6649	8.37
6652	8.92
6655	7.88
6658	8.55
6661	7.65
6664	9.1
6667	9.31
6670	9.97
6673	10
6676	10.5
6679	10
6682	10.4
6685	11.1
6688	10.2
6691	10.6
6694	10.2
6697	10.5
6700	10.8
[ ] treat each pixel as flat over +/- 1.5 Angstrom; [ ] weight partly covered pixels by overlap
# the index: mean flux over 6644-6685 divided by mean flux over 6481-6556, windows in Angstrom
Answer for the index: 0.9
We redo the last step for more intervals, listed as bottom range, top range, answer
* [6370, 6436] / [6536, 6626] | 1.04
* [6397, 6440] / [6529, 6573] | 1.01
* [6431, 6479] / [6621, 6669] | 0.92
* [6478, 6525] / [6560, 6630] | 0.99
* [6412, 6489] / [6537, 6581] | 1.03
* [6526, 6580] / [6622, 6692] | 0.93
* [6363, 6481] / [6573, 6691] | 0.99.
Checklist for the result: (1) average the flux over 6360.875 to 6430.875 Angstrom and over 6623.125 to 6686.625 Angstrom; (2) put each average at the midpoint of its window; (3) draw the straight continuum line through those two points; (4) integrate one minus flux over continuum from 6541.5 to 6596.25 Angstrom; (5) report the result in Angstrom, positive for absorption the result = -4.6 Angstrom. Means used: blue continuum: 10.2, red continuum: 9.83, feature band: 10.8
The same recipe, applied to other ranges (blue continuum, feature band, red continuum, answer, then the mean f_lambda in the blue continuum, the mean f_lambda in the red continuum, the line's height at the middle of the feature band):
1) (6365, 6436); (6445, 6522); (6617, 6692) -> -3.45 Angstrom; 10.3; 9.94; 10.2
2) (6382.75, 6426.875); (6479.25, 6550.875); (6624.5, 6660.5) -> -4.21 Angstrom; 10.3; 9.82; 10.1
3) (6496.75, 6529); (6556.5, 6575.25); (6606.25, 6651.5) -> -0.64 Angstrom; 10.8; 10.5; 10.6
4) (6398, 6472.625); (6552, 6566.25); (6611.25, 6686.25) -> -0.84 Angstrom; 10.5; 9.97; 10.2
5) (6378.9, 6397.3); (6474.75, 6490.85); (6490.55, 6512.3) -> 0.33 Angstrom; 10.3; 10.9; 10.8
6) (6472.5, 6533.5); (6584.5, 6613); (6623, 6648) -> -0.55 Angstrom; 10.7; 10.5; 10.6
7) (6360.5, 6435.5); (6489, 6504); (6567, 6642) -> -0.66 Angstrom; 10.3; 10.8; 10.6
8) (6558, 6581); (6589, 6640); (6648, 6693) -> -2.32 Angstrom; 10.9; 9.52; 10.3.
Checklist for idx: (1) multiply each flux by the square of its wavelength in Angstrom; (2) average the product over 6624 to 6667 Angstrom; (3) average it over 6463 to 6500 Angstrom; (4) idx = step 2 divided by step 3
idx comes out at 0.9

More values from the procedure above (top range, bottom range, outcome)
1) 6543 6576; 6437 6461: 1.10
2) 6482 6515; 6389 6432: 1.07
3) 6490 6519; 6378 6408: 1.11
